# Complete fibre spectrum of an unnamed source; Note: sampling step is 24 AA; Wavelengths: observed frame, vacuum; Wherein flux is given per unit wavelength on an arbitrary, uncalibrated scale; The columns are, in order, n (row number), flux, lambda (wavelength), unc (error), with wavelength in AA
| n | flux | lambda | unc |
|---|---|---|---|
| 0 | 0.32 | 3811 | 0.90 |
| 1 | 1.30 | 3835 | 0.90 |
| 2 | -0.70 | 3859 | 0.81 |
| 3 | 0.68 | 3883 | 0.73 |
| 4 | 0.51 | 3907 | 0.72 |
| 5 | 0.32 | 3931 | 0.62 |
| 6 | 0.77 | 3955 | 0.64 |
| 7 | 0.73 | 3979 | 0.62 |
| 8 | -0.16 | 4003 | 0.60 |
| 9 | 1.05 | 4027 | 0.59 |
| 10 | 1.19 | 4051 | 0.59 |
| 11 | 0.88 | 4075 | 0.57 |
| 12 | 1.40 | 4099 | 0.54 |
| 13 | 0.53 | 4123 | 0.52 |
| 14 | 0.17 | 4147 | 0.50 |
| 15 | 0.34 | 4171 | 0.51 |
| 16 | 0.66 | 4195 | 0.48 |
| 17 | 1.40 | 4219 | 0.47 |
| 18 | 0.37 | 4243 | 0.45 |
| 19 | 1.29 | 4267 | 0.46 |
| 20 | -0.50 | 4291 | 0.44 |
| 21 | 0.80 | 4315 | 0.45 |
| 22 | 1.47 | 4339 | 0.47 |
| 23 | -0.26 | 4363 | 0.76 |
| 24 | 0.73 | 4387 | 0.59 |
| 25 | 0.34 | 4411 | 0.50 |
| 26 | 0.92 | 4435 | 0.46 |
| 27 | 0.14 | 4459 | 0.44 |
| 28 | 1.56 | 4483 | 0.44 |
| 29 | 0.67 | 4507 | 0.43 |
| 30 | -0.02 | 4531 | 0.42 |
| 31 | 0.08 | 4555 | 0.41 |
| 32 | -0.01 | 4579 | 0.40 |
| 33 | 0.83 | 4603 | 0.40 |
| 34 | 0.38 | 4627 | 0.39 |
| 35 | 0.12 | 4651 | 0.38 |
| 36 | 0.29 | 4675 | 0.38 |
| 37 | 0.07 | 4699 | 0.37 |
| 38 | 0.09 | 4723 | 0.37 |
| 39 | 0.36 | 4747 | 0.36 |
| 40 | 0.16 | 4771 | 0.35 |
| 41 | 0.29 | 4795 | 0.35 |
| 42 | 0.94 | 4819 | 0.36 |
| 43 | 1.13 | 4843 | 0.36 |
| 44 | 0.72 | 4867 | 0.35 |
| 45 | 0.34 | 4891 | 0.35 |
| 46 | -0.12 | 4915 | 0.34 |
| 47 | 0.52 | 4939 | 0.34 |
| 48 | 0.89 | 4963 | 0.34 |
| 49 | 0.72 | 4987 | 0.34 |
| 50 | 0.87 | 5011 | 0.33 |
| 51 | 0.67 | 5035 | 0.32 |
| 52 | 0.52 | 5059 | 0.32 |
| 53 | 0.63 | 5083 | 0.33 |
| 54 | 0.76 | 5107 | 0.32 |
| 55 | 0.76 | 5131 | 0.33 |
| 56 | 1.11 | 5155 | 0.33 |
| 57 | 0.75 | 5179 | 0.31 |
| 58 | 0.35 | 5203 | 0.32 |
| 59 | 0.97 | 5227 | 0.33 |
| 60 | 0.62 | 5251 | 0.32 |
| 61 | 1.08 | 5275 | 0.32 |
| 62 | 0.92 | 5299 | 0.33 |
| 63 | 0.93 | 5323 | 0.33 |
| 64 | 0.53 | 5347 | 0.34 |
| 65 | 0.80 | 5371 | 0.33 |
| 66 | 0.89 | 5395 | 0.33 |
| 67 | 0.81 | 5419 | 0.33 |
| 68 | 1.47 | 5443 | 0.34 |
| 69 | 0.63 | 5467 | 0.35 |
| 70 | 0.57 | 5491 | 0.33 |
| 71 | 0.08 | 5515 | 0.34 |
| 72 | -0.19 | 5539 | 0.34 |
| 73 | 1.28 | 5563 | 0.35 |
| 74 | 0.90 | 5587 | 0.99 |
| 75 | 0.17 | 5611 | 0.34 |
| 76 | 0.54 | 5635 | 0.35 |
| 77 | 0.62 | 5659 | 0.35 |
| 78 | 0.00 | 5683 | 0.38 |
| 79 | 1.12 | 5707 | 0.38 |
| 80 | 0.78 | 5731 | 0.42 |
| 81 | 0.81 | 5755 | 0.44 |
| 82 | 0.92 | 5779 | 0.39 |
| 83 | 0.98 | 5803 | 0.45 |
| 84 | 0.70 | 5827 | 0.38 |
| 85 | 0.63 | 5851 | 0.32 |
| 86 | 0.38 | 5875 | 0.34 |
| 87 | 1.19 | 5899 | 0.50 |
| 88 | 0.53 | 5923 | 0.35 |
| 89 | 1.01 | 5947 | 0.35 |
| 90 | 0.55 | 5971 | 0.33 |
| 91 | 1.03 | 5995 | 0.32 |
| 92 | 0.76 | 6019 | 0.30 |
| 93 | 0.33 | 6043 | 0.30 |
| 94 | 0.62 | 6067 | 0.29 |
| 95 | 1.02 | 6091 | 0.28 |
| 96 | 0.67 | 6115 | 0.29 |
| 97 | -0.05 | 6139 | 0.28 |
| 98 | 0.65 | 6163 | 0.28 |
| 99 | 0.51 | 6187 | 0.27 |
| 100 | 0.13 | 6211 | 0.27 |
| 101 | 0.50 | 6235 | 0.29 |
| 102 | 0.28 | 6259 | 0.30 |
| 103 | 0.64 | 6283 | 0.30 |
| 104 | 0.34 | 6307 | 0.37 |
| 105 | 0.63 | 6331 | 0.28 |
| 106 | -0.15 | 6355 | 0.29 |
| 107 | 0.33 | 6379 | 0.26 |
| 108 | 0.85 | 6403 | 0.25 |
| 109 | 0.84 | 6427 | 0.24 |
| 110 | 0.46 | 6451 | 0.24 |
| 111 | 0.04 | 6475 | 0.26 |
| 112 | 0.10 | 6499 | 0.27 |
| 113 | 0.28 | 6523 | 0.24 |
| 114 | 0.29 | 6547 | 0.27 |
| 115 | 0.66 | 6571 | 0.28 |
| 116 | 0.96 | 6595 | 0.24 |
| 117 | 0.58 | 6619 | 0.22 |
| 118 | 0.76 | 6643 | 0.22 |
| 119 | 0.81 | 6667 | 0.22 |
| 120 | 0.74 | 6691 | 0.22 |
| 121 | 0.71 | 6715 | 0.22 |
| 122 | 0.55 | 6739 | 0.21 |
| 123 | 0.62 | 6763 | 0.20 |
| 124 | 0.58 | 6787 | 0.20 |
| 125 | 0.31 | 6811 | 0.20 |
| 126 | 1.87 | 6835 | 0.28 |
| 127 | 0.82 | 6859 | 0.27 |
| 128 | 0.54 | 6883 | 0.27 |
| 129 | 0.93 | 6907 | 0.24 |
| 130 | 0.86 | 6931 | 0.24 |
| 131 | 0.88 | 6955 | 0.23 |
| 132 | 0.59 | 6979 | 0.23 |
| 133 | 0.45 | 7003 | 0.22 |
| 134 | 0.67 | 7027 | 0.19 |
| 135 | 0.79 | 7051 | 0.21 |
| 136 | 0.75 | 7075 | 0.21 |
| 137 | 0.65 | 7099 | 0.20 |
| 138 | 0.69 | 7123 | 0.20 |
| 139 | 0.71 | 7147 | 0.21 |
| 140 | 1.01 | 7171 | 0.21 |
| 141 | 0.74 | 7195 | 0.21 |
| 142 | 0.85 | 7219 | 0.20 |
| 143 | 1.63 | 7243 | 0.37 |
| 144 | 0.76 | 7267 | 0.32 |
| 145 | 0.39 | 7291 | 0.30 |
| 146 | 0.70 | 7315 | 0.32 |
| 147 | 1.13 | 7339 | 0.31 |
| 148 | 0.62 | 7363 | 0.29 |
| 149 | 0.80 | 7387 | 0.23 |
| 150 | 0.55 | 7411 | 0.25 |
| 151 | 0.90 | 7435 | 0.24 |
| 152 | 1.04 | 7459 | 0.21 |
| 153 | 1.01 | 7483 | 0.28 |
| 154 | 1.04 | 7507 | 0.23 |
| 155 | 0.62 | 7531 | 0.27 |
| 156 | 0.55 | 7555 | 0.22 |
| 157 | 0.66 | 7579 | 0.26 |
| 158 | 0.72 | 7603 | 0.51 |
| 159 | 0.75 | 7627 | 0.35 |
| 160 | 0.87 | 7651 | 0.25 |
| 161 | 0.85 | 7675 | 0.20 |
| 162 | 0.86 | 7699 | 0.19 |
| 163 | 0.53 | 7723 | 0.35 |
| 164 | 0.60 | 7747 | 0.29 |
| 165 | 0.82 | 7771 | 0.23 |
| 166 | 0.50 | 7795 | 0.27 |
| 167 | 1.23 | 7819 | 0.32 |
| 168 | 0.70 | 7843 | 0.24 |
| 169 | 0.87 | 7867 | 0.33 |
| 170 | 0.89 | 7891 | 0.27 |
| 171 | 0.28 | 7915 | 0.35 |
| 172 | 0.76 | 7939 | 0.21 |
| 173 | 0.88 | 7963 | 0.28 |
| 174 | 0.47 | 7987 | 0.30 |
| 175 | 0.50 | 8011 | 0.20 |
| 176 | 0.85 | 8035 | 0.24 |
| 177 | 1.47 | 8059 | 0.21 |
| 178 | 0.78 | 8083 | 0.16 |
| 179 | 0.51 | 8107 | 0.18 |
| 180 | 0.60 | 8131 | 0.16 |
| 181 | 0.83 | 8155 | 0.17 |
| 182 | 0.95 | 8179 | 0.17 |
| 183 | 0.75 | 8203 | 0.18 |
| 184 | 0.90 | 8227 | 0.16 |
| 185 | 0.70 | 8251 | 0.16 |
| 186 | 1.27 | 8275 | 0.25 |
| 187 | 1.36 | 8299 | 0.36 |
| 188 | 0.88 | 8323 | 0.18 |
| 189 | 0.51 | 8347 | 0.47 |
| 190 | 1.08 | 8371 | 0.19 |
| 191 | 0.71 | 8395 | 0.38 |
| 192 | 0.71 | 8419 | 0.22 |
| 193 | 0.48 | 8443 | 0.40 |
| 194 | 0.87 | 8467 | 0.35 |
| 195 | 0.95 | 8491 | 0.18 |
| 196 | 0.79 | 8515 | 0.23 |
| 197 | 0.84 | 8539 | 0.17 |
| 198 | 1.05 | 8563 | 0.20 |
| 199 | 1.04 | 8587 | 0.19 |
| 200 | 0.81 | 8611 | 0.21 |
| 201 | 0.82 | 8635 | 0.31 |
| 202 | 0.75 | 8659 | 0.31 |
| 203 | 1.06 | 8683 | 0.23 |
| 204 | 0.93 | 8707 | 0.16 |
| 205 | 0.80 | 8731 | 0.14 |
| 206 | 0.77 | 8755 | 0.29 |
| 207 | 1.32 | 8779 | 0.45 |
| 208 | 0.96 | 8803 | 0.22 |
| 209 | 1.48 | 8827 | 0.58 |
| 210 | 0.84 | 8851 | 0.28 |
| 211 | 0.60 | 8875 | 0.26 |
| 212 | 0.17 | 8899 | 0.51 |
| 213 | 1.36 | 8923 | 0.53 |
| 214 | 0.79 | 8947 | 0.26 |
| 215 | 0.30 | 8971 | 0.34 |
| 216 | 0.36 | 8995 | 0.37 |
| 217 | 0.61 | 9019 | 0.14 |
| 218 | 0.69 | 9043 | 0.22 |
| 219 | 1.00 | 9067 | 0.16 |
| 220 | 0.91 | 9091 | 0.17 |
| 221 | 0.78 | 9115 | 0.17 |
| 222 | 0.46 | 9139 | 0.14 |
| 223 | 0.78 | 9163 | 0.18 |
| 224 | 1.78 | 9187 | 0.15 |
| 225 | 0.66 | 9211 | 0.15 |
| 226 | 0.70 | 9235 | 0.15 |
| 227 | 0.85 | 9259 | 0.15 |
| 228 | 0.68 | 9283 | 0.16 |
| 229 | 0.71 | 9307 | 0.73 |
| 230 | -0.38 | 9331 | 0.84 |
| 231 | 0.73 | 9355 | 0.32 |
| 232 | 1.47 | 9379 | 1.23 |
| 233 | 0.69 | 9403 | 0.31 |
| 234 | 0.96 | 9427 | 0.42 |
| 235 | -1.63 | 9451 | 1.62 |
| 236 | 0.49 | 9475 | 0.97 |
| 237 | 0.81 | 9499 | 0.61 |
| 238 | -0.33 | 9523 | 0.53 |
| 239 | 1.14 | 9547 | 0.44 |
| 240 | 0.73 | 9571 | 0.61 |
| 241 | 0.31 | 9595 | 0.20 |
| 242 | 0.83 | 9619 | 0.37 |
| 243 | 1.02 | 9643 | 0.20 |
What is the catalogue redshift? 0.84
